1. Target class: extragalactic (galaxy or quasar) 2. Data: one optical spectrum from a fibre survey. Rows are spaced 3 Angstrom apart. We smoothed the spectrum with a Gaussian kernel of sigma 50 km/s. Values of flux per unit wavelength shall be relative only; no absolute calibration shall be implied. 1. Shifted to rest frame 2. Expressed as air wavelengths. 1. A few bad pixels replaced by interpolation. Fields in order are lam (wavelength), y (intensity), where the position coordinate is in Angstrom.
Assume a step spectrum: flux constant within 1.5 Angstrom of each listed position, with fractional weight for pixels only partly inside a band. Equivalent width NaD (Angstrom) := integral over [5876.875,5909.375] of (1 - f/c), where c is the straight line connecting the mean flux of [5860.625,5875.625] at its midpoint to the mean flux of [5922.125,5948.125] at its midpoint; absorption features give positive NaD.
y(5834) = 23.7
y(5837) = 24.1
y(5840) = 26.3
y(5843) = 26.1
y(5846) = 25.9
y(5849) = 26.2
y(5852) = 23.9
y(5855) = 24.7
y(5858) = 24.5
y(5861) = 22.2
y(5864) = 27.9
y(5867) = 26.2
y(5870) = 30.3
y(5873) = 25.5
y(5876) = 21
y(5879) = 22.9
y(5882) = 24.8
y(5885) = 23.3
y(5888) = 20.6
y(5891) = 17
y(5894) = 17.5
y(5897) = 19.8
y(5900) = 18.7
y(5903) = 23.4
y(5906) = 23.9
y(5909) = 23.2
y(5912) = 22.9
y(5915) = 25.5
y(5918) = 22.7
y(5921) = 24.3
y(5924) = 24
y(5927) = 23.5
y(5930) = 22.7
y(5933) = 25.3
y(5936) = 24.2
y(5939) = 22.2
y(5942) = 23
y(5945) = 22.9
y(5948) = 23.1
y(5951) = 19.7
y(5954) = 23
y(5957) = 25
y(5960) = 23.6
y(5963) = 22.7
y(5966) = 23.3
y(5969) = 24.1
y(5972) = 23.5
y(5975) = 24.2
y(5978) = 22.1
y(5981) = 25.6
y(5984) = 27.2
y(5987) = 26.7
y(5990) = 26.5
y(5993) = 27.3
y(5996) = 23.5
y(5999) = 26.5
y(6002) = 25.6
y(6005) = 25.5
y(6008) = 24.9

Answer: 5.1 Angstrom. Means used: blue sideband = 26.3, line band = 21.3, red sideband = 23.5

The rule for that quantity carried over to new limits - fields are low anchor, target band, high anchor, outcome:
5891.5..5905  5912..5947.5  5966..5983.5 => -3.5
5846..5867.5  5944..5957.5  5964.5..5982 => 0.8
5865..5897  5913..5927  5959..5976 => -0.5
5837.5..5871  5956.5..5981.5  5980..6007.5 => 2.2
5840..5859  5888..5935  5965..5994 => 5.5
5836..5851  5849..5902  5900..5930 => 3.5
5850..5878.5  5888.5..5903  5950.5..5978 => 3.3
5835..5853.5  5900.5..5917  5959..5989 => 0.9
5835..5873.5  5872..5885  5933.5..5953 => 0.7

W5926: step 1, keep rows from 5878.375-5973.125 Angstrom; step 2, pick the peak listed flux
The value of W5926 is 25.5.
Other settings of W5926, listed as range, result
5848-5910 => 30.3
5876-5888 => 24.8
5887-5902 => 20.6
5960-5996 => 27.3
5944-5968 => 25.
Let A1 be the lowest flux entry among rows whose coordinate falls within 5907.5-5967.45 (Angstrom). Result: 19.7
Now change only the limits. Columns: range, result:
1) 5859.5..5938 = 17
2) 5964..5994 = 22.1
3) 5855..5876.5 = 21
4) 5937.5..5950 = 22.2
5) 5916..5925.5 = 22.7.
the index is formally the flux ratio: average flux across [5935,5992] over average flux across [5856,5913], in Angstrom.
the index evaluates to 1.04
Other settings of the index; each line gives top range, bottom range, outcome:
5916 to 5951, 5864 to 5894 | 1.00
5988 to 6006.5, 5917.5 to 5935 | 1.08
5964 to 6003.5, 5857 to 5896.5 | 1.08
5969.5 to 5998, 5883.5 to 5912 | 1.20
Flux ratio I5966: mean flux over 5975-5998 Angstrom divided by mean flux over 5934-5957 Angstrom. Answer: 1.1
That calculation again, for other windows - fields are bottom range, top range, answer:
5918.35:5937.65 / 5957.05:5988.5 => 1.02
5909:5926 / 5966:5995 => 1.05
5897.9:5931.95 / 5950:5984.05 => 1.02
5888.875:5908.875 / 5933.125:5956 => 1.12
